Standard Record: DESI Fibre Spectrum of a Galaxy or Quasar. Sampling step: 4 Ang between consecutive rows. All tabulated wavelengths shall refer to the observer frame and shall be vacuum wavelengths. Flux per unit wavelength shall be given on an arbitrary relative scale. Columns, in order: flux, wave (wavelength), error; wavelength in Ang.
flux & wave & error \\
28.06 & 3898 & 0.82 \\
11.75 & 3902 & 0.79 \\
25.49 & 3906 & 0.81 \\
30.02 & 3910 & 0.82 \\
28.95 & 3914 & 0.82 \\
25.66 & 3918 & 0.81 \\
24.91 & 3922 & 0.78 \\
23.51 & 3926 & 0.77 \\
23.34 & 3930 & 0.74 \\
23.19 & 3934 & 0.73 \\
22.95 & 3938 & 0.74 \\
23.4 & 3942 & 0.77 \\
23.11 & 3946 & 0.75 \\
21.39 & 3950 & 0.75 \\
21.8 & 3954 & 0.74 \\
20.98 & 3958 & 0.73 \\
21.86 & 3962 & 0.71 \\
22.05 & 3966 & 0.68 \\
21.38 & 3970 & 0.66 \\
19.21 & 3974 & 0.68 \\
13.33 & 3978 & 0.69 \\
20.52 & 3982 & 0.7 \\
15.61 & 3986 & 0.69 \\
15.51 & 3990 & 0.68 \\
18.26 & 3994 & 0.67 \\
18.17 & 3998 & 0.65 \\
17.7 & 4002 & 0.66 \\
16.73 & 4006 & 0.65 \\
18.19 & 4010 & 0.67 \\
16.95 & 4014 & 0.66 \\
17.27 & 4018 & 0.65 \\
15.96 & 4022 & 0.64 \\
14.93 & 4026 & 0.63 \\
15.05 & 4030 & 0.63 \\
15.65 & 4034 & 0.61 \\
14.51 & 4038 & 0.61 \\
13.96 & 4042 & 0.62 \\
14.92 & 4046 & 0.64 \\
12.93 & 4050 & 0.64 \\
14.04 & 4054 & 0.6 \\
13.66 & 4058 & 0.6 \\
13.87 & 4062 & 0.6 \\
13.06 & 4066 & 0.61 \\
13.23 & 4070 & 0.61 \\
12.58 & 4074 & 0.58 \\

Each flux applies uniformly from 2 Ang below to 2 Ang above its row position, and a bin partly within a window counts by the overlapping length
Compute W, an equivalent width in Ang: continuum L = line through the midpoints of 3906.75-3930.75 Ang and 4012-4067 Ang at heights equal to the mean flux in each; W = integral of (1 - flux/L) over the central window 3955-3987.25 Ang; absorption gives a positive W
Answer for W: 2.7 Ang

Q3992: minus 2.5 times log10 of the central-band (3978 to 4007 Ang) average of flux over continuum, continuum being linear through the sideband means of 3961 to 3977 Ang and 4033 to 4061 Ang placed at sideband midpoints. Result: 0.08 mag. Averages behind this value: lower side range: 20.6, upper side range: 14.2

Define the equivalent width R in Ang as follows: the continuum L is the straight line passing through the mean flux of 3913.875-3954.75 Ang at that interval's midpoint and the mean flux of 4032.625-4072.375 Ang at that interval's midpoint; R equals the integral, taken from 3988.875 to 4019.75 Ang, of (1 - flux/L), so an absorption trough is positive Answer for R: 0.8 Ang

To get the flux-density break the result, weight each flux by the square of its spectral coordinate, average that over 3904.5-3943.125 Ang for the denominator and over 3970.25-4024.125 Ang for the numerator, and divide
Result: 0.71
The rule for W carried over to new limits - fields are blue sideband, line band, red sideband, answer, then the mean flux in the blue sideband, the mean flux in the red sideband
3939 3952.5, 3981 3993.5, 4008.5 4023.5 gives 1.5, 22.6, 17.1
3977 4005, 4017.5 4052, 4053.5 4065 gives 0.2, 17.1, 13.8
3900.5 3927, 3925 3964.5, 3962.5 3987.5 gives -1.5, 24.6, 18.9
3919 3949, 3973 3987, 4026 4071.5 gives 1.8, 23.5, 14.1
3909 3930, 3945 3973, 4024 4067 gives 0.9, 26.1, 14.3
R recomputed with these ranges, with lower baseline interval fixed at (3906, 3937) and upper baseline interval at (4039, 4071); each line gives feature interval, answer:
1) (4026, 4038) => 0.48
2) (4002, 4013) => 0.30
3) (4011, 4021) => 0.06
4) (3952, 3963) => 0.41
